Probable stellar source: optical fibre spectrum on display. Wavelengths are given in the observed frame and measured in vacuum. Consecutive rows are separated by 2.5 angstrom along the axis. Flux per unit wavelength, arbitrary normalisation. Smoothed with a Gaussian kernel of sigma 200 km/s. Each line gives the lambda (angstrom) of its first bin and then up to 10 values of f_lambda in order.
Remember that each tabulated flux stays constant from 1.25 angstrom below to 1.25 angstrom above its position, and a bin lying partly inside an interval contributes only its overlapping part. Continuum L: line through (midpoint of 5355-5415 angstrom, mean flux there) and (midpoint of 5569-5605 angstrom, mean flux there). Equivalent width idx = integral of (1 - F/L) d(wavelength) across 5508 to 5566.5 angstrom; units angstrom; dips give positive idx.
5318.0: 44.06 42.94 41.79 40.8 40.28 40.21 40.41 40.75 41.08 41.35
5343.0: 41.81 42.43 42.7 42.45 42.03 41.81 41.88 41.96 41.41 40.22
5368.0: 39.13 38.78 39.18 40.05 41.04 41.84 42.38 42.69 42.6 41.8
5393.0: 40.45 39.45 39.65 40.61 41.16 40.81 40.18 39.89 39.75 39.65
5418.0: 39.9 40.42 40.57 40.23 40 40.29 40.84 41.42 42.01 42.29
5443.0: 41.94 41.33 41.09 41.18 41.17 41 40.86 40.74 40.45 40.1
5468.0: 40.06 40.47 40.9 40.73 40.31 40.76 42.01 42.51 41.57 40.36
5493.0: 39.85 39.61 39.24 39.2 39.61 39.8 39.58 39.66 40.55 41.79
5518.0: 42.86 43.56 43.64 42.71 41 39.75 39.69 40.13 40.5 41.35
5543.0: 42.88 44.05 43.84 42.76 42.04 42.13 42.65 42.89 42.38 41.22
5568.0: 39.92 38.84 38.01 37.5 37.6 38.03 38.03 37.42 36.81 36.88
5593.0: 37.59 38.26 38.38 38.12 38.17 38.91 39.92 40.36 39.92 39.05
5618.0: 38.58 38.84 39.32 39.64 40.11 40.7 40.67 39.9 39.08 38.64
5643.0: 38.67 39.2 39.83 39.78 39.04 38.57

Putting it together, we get -5.0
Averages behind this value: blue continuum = 40.8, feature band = 41.9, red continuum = 37.9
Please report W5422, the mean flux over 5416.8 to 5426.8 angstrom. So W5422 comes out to 40.3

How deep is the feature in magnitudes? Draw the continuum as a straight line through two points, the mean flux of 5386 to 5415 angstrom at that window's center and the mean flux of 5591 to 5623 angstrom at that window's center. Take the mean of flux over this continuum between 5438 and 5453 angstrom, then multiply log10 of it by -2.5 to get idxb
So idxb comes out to -0.04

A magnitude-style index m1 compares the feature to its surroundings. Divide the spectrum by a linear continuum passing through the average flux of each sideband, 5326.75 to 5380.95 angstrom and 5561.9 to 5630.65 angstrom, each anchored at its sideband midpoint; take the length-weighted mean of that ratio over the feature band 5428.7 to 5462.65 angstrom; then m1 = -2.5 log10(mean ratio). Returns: -0.03 mag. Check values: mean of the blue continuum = 41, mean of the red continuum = 38.8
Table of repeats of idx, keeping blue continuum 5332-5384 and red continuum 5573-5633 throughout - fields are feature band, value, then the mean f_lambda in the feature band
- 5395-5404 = 0.1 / 40.3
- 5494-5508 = 0.1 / 39.5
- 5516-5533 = -1.1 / 42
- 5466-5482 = -0.2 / 40.5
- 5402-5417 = 0.2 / 40.2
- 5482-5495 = -0.4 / 41.2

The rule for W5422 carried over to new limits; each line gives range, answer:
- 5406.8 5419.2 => 39.9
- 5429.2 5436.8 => 40.9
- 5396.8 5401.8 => 40.1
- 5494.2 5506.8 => 39.5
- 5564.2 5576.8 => 39.1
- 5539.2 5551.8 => 43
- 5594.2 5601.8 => 38.2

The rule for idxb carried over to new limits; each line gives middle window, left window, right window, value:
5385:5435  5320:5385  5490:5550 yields 0.02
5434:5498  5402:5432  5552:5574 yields -0.01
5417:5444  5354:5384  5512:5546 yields 0.01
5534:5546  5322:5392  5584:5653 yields -0.05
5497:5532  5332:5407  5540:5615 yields -0.02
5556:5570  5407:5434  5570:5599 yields -0.10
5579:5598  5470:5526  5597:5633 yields 0.06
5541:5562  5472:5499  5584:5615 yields -0.09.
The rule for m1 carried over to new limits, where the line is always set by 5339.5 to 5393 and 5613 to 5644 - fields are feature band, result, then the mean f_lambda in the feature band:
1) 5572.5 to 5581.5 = 0.06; 37.8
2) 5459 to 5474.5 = 0.00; 40.5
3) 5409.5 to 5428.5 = 0.03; 40.1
